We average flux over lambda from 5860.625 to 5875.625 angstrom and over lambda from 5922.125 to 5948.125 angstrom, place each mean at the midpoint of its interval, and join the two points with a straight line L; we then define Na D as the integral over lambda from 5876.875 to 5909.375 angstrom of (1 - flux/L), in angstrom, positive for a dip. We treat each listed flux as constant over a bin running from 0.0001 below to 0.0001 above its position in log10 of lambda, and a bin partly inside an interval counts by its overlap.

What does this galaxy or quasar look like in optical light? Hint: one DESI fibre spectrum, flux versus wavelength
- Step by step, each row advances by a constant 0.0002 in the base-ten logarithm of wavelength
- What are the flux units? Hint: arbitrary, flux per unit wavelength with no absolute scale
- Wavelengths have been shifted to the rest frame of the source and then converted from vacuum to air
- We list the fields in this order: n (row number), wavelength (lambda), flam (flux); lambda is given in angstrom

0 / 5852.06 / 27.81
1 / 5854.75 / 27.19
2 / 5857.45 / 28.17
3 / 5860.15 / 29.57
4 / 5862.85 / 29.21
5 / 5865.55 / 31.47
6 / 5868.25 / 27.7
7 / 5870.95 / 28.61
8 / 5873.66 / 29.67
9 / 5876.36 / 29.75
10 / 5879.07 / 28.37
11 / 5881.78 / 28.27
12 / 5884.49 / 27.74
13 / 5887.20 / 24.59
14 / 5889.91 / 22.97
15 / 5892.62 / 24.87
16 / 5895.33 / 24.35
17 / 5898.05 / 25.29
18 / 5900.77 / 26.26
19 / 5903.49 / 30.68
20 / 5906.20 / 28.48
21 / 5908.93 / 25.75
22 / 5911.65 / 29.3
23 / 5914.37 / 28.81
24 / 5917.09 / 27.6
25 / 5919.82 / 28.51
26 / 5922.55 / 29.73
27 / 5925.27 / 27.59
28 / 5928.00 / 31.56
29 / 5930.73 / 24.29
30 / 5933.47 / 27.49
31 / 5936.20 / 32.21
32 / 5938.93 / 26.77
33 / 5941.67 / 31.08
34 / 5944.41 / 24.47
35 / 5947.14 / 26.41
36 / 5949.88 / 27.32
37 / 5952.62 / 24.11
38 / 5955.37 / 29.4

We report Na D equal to 2.6 angstrom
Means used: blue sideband 29.4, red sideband 28.1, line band 26.6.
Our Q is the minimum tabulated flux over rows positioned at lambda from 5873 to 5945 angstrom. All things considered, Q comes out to 22.97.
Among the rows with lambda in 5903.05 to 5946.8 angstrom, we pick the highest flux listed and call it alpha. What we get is 32.21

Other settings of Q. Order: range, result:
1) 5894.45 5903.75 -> 24.35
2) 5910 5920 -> 27.6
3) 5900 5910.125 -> 25.75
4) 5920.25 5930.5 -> 27.59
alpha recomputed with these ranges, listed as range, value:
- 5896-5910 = 30.68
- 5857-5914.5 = 31.47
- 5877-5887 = 28.37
